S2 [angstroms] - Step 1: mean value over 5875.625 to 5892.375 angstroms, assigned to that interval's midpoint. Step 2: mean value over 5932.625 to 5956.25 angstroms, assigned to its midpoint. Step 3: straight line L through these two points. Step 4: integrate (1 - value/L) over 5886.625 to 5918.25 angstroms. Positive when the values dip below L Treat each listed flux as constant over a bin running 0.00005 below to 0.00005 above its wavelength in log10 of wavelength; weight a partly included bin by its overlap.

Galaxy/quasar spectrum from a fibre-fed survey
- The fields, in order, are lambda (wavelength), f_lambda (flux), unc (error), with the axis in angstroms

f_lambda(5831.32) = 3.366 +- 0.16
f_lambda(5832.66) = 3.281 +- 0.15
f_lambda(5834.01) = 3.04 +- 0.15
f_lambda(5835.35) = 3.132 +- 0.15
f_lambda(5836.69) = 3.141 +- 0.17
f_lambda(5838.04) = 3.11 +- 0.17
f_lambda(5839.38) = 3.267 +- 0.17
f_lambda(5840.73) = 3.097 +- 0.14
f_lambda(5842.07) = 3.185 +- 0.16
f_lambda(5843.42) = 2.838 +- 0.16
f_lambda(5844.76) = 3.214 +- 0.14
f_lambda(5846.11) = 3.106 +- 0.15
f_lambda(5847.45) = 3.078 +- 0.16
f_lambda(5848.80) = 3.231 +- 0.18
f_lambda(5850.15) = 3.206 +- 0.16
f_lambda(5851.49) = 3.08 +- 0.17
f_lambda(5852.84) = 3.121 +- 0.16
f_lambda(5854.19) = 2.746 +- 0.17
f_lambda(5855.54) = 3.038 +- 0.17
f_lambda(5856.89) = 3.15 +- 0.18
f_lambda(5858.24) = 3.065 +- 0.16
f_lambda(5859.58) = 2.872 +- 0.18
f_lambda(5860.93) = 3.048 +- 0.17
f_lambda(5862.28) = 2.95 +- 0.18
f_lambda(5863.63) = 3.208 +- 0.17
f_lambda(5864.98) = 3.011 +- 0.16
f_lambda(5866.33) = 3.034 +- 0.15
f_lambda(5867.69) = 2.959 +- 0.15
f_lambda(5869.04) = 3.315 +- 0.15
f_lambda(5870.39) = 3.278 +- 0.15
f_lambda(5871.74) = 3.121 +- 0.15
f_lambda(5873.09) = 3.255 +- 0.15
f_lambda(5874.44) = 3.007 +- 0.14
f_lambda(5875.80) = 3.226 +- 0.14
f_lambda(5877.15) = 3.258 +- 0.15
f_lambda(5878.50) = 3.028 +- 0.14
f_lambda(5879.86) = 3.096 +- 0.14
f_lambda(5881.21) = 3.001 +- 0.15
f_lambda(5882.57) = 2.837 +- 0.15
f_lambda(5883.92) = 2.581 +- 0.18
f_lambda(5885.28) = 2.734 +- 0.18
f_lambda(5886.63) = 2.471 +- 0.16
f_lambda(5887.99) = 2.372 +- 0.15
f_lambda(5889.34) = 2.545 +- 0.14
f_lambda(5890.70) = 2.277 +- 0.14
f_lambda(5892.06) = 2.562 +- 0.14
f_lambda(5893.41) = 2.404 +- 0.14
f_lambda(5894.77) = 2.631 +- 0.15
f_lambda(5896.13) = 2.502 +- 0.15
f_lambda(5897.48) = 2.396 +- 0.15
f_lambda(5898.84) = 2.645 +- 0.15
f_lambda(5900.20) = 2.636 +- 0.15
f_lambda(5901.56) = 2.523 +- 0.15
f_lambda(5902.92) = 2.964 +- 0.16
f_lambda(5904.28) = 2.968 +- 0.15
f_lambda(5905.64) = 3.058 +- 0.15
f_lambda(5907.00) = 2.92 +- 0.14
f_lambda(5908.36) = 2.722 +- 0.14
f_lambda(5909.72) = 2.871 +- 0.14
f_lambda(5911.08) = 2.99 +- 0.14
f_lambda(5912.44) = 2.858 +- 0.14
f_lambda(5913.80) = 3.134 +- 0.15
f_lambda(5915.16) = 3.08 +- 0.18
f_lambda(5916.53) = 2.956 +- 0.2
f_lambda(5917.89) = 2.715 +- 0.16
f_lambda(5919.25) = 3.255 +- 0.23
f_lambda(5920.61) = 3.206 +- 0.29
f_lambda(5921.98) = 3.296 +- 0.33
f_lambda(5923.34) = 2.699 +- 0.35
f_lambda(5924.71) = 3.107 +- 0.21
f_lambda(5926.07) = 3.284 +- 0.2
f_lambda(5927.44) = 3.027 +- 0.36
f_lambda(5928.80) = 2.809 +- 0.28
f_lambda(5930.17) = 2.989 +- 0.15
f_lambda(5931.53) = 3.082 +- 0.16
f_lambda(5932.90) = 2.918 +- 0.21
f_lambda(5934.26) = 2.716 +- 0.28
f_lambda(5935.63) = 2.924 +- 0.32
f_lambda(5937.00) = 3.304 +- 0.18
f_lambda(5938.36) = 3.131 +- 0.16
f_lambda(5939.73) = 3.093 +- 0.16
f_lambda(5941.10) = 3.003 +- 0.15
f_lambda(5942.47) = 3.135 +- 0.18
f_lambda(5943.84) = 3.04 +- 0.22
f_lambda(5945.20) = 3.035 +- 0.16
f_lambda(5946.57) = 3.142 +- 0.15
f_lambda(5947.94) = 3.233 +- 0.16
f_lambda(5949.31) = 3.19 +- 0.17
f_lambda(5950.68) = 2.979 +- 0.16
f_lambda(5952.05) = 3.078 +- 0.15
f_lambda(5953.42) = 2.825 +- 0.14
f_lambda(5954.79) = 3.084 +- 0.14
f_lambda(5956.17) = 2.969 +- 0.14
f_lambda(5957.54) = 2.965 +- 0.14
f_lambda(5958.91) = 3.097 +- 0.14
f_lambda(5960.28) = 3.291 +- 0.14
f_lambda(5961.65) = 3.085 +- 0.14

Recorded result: 1.4 angstroms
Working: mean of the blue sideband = 2.76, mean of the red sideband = 3.05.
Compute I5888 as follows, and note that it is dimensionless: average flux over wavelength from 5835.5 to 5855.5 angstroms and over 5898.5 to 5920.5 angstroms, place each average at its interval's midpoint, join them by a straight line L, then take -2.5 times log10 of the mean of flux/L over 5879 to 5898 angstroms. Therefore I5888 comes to 0.142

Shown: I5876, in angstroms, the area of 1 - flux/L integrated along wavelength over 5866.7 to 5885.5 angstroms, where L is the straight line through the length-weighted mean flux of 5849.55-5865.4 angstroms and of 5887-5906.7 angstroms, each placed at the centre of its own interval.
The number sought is -1.4 angstroms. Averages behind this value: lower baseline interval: 3.04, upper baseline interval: 2.61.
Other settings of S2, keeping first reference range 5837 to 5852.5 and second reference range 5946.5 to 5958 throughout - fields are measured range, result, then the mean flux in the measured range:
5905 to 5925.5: 0.55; 2.99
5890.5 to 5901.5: 2.04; 2.52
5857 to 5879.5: 0.05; 3.1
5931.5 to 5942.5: 0.12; 3.02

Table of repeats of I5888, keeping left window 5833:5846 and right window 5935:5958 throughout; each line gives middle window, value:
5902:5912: 0.06 mag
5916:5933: 0.02 mag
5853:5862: 0.04 mag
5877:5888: 0.10 mag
